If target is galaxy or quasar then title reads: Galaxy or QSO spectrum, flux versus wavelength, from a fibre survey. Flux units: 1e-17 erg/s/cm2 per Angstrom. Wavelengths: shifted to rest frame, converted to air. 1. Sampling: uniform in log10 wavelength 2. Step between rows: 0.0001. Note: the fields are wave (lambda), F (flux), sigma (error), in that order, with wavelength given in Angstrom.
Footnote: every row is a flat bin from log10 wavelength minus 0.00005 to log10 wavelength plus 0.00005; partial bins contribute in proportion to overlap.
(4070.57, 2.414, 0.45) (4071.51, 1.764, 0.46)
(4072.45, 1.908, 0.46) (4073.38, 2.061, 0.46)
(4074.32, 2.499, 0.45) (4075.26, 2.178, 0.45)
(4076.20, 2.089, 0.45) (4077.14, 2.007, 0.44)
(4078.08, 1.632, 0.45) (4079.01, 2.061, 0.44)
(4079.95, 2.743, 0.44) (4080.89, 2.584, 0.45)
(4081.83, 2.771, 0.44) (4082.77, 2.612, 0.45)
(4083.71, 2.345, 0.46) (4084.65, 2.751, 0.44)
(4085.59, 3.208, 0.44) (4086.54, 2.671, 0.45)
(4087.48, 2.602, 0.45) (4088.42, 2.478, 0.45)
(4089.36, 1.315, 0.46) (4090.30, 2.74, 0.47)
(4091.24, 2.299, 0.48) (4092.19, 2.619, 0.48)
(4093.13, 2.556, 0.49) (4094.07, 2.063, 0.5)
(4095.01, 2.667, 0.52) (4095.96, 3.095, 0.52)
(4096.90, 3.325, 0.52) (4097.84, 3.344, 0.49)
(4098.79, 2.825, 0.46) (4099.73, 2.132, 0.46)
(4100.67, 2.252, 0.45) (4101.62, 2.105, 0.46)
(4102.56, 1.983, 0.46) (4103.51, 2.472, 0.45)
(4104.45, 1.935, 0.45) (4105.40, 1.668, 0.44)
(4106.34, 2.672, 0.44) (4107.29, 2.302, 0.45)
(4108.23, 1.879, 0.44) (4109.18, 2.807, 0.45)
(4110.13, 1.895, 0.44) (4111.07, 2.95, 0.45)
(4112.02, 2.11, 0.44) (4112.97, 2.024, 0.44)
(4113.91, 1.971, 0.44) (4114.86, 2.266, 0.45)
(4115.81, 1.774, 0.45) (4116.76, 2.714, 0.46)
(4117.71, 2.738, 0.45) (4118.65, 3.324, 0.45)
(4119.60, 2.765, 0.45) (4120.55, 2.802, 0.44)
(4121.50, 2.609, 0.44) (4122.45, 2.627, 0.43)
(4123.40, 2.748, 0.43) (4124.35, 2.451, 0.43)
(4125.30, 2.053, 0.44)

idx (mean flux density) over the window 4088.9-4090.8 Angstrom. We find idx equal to 2.04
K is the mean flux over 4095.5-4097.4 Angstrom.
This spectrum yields 3.22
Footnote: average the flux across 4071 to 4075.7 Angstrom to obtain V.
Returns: 2.08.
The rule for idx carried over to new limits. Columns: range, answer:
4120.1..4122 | 2.7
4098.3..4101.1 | 2.41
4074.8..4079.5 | 2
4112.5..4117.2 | 2.15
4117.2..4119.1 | 3.03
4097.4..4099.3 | 3.06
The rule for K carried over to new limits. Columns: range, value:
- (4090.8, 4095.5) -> 2.44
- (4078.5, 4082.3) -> 2.53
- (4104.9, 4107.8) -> 2.21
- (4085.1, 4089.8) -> 2.46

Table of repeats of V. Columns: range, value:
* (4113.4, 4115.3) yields 2.12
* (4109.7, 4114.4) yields 2.2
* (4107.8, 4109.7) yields 2.33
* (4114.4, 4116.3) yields 2.02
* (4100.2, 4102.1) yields 2.18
